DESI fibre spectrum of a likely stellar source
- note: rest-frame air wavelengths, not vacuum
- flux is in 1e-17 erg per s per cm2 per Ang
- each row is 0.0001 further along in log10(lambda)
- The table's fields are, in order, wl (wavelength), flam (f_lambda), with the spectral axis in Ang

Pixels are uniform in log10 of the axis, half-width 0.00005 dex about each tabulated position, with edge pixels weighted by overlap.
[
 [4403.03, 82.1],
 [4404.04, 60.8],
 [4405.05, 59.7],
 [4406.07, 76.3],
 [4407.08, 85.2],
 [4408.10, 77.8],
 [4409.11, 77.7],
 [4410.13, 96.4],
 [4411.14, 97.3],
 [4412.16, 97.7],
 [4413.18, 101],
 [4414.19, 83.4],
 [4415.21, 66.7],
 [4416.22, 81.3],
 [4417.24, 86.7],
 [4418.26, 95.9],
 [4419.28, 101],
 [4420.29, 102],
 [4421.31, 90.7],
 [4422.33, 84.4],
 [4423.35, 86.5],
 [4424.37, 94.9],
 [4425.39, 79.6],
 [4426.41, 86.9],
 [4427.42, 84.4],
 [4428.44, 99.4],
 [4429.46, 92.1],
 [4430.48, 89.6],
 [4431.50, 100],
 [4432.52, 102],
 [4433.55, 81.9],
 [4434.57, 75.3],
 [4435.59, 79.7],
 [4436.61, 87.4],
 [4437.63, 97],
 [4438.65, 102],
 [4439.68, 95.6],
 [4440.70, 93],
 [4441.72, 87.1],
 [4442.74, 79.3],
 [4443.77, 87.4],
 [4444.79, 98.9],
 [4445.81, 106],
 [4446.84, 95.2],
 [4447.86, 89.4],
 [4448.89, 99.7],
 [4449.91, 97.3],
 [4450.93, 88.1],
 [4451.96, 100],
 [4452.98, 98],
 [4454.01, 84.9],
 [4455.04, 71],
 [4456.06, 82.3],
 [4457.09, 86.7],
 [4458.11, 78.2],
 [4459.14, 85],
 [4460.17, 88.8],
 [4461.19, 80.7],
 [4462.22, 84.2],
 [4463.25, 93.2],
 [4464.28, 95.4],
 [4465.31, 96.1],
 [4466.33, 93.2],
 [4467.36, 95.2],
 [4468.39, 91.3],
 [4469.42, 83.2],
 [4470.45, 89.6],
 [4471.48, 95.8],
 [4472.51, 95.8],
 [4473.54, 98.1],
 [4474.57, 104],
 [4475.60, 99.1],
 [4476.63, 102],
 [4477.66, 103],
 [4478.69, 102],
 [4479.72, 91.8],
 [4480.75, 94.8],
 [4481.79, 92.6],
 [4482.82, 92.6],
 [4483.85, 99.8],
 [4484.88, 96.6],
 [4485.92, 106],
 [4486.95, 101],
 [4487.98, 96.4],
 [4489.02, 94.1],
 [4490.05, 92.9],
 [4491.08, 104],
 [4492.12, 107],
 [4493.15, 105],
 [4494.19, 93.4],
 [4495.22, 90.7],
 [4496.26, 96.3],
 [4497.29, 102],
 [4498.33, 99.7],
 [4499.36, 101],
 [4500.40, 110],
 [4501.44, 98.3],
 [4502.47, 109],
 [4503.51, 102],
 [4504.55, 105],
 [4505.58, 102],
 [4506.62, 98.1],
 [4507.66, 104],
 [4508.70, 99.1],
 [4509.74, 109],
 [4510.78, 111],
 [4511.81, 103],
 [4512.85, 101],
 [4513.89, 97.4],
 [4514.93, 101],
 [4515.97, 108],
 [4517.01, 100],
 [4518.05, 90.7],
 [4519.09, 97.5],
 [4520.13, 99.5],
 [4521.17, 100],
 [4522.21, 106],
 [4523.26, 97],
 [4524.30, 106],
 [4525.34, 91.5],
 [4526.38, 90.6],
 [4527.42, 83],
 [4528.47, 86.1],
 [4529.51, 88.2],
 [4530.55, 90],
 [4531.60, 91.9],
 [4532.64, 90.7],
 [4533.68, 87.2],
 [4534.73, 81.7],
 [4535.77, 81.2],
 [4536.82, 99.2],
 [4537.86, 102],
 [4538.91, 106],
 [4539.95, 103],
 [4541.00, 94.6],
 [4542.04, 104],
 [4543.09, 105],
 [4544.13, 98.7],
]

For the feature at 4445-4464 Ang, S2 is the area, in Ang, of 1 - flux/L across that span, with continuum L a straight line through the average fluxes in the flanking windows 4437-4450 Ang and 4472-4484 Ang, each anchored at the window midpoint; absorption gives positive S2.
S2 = 1.16 Ang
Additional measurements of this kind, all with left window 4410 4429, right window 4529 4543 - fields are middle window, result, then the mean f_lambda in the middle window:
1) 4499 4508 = -1.0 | 103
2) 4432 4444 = 0.2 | 89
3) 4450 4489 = -0.4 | 92.9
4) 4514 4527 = -0.7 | 98.8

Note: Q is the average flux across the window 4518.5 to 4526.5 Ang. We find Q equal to 98.8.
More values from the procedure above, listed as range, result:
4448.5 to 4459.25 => 88.3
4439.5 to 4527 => 96.4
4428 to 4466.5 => 90.5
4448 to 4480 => 92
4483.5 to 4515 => 101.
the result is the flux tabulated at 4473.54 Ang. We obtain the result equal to 98.1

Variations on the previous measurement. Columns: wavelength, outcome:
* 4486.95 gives 101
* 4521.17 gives 100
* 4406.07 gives 76.3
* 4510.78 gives 111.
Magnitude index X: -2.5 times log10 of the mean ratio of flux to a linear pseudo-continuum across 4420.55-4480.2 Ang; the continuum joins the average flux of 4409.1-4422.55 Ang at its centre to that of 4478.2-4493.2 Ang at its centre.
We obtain 0.035 mag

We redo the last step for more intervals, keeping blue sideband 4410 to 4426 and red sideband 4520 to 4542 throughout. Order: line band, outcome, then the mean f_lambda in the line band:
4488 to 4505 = -0.08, 100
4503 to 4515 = -0.10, 103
